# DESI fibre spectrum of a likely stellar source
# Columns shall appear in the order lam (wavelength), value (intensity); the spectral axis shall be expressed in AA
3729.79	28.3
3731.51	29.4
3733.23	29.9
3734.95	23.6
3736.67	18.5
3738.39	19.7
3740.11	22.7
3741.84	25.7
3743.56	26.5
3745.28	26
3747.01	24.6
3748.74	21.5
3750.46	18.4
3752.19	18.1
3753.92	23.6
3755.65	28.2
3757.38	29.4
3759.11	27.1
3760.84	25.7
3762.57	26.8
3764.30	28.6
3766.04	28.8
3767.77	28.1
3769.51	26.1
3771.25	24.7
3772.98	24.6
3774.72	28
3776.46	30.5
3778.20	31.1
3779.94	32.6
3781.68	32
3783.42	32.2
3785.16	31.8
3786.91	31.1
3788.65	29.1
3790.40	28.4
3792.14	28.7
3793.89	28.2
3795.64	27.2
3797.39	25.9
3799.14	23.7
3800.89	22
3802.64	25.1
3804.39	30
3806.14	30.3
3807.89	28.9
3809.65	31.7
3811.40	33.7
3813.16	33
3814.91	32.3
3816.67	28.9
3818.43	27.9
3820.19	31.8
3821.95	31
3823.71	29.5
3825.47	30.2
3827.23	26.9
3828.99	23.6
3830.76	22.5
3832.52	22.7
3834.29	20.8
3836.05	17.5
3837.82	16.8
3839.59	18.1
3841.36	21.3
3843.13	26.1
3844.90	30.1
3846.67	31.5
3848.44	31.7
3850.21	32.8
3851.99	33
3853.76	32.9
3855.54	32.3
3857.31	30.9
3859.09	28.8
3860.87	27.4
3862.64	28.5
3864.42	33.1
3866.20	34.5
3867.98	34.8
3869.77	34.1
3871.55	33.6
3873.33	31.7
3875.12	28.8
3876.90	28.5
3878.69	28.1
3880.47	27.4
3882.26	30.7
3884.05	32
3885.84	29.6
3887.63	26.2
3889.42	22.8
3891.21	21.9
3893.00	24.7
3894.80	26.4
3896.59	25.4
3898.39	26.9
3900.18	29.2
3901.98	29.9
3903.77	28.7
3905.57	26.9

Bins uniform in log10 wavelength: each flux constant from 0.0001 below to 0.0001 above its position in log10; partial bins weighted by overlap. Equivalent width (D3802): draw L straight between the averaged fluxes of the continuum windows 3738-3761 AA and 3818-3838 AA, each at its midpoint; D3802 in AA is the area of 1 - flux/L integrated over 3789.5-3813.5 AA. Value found -3.19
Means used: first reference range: 24.1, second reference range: 25.3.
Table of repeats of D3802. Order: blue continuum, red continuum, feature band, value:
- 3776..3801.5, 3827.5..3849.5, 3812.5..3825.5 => -2.40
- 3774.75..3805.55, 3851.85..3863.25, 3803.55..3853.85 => 3.32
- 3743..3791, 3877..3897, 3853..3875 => -3.89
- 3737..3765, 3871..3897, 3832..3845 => 2.69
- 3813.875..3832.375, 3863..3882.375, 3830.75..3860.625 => 3.16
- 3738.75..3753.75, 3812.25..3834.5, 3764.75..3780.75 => -2.37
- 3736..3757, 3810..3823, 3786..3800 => 0.30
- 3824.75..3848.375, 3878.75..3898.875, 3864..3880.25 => -3.67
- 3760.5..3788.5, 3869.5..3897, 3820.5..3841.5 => 3.58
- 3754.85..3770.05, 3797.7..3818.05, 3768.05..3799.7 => -0.48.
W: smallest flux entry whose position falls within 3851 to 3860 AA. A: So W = 28.8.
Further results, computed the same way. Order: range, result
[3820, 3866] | 16.8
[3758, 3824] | 22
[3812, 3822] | 27.9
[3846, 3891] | 22.8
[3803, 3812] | 28.9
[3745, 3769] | 18.1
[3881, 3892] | 21.9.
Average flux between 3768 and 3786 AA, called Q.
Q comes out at 29.3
